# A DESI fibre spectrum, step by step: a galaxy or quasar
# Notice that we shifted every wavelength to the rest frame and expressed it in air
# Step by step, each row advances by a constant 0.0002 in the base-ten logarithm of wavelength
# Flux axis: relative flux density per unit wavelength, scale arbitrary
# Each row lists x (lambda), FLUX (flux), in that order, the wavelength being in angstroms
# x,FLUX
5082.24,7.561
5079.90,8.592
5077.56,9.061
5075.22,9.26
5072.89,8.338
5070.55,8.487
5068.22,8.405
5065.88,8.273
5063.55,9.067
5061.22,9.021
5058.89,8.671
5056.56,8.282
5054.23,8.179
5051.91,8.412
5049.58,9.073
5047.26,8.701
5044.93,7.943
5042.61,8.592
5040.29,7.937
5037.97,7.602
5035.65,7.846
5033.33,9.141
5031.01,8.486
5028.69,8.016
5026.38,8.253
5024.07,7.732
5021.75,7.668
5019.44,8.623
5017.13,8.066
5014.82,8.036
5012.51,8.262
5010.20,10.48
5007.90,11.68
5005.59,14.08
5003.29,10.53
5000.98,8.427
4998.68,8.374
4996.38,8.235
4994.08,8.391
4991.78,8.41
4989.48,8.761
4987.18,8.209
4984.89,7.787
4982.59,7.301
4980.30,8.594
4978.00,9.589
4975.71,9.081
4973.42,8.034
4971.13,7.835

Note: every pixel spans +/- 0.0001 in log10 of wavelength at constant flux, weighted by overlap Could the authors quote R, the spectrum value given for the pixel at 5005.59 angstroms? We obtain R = 14.08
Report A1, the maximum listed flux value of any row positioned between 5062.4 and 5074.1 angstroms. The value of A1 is 9.067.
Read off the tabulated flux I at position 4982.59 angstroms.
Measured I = 7.301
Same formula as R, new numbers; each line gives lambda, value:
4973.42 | 8.034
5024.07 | 7.732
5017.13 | 8.066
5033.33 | 9.141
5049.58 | 9.073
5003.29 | 10.53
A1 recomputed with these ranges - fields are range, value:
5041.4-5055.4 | 9.073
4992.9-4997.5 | 8.391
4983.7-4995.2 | 8.761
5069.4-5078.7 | 9.26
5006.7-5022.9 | 11.68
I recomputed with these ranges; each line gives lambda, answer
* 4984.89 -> 7.787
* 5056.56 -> 8.282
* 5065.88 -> 8.273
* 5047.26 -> 8.701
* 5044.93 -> 7.943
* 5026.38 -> 8.253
